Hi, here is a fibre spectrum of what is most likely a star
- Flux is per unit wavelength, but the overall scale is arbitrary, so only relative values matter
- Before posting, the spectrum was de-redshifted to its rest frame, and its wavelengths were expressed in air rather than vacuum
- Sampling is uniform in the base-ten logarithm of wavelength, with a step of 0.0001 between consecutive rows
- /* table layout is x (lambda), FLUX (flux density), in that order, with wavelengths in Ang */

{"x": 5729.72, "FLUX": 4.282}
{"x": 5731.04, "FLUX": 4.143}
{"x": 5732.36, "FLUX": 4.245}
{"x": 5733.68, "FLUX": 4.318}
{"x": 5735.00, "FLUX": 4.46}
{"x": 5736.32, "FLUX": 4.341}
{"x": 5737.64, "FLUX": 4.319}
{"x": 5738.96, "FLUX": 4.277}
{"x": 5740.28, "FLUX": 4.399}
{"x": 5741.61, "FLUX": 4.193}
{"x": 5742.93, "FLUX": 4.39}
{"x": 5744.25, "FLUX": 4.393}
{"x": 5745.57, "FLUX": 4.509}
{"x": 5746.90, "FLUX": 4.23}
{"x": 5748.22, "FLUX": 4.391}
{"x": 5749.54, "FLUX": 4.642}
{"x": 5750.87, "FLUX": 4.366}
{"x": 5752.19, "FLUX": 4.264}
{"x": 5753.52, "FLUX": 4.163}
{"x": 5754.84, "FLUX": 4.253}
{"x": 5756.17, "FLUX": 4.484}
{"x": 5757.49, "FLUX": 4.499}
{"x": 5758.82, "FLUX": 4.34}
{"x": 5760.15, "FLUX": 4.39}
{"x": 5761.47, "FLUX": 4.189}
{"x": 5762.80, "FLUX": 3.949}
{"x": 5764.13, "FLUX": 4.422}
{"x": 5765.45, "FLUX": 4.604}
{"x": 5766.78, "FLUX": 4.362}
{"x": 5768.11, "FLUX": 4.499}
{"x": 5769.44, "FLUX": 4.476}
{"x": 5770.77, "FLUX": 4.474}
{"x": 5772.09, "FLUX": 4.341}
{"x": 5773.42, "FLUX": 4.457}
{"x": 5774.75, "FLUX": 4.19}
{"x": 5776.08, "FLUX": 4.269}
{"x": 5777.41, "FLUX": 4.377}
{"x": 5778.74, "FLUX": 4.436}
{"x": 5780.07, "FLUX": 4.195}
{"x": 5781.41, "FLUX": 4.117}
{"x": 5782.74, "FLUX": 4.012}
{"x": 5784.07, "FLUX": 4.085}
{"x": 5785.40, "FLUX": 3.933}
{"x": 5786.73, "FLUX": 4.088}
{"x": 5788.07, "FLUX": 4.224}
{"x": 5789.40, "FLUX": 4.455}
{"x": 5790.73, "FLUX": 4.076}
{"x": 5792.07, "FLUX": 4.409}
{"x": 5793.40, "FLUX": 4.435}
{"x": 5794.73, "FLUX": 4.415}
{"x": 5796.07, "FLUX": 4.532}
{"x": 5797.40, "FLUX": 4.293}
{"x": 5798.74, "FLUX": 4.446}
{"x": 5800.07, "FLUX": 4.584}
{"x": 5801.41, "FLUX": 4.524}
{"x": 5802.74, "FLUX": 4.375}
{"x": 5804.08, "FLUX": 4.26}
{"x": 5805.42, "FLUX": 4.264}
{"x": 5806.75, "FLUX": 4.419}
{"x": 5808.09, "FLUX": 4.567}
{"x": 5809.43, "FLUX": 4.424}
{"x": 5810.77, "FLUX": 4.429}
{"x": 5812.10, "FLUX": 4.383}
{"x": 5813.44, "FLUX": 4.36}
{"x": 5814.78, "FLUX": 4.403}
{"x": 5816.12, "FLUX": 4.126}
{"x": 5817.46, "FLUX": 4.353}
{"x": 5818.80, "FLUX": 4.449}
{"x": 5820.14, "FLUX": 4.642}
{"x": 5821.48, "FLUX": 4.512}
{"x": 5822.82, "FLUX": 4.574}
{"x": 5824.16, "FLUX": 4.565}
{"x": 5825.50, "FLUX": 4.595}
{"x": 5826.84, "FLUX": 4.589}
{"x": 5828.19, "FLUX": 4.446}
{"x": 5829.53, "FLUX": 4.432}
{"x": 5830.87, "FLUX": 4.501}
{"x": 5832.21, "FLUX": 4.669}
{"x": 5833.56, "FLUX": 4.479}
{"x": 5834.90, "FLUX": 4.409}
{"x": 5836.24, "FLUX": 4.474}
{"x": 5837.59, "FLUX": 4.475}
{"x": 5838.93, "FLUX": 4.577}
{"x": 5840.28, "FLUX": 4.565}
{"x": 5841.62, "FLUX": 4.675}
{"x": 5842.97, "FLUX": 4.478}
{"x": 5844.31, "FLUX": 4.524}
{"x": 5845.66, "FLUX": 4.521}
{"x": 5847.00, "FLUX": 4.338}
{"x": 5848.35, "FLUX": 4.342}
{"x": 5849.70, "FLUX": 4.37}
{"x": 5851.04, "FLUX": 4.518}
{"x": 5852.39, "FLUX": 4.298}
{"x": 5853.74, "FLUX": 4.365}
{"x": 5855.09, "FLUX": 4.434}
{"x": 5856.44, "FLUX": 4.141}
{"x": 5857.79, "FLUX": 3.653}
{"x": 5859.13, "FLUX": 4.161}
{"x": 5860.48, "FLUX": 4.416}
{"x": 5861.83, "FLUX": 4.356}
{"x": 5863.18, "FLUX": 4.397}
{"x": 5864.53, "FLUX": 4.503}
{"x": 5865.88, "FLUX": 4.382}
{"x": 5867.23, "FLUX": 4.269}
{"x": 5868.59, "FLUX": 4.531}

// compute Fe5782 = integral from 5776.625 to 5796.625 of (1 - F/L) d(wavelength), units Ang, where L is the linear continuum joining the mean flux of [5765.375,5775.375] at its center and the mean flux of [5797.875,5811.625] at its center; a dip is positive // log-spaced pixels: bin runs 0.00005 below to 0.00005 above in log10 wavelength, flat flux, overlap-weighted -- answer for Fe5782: 0.8 Ang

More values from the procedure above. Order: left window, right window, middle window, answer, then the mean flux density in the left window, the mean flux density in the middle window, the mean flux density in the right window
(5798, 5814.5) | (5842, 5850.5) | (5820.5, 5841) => -0.44 Ang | 4.42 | 4.53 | 4.44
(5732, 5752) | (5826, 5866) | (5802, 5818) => 0.13 Ang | 4.37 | 4.36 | 4.42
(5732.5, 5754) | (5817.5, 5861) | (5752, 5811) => 0.74 Ang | 4.35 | 4.33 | 4.44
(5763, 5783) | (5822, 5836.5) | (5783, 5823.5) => 0.70 Ang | 4.35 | 4.37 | 4.52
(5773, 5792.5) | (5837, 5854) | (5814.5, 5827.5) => -0.34 Ang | 4.21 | 4.48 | 4.47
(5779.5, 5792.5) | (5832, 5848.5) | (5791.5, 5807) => -0.64 Ang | 4.15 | 4.42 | 4.5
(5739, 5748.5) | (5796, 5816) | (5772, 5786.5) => 0.57 Ang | 4.35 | 4.21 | 4.41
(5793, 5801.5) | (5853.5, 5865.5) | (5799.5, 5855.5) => -1.20 Ang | 4.46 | 4.46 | 4.27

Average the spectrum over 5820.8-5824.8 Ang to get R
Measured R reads 4.55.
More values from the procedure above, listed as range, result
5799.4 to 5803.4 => 4.5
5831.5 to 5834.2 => 4.57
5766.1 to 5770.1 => 4.44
